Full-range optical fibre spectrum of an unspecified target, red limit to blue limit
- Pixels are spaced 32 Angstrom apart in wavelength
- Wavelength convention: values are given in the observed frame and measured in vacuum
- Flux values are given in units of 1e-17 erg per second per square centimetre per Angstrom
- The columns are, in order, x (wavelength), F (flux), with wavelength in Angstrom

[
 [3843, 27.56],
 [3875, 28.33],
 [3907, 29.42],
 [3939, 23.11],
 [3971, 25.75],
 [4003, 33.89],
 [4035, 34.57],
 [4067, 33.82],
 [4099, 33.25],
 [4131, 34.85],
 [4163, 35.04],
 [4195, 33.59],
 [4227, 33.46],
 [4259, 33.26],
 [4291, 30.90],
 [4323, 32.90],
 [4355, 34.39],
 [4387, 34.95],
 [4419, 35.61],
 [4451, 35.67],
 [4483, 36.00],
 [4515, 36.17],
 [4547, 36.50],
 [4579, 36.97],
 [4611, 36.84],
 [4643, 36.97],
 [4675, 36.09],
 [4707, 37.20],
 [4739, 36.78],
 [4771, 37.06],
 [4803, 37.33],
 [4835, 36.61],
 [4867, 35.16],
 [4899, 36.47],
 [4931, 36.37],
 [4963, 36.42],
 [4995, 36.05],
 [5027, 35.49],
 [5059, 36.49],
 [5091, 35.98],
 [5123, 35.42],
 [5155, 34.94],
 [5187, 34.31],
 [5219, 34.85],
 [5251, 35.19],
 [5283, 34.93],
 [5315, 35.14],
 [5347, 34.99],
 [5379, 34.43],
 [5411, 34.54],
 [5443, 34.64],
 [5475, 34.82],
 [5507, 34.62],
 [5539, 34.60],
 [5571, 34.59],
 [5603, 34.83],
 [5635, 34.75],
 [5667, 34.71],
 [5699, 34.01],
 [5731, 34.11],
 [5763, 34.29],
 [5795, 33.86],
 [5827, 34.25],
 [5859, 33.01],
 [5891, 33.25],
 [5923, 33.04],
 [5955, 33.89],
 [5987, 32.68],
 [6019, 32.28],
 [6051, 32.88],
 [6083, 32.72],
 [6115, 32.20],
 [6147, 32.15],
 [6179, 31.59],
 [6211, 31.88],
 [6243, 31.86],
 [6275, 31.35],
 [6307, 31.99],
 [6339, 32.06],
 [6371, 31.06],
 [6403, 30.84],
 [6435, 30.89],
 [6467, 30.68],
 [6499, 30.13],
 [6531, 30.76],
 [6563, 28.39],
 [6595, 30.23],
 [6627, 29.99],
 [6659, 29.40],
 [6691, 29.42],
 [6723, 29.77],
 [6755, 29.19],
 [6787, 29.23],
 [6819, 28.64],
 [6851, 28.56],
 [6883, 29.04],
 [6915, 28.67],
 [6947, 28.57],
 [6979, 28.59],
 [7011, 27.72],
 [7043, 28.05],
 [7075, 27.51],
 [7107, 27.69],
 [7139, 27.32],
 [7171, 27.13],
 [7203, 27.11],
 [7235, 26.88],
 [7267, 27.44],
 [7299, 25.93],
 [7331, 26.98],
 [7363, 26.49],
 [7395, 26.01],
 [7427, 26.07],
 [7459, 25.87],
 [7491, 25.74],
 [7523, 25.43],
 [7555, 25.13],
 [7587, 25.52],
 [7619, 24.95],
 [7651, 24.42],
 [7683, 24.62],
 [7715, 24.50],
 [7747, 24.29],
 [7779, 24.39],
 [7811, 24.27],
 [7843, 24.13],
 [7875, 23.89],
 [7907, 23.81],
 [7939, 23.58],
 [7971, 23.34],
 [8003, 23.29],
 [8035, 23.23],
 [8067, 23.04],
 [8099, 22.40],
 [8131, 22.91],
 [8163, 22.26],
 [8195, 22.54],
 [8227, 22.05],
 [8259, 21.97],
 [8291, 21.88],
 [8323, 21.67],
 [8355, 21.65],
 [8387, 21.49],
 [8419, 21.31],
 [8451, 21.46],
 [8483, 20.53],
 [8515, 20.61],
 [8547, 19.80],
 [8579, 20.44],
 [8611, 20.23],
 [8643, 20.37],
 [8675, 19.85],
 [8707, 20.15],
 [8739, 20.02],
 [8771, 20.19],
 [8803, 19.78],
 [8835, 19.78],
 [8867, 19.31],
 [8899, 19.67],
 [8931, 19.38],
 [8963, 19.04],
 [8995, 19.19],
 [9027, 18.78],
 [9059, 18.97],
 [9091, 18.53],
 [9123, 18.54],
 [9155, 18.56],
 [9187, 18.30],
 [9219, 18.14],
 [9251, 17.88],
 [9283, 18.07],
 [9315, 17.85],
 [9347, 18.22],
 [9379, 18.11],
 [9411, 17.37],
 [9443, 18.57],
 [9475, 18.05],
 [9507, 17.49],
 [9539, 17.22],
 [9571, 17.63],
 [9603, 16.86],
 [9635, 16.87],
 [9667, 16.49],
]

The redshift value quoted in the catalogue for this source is 0.00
